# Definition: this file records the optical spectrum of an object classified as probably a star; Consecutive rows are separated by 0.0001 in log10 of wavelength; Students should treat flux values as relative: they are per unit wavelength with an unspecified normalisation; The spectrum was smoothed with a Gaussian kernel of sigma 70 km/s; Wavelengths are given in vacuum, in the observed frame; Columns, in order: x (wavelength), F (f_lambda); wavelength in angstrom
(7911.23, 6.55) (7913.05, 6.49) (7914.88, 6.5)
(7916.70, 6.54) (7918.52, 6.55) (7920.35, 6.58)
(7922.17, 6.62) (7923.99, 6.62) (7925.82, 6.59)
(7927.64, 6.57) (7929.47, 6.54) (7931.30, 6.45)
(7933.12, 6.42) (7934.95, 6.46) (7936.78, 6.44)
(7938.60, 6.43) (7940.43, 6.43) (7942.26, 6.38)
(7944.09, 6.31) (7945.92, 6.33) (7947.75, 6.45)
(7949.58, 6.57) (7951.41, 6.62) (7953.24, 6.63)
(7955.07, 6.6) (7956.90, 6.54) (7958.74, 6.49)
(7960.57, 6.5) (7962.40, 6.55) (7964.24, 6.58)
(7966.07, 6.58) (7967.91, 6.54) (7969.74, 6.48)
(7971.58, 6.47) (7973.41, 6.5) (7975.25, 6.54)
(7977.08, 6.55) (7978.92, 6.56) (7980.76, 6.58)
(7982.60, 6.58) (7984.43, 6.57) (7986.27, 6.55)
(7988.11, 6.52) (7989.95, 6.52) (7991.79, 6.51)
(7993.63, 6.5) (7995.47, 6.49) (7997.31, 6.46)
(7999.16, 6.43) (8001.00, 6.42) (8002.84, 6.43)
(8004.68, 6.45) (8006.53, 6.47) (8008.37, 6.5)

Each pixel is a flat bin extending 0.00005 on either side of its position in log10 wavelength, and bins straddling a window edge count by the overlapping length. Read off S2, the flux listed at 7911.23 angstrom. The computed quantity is 6.55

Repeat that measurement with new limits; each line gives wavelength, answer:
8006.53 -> 6.47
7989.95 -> 6.52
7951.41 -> 6.62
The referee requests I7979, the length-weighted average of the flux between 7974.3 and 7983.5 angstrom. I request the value 6.56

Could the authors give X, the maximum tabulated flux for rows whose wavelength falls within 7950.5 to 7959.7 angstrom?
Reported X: 6.63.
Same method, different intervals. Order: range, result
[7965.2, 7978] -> 6.58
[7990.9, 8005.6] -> 6.51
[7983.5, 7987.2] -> 6.57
